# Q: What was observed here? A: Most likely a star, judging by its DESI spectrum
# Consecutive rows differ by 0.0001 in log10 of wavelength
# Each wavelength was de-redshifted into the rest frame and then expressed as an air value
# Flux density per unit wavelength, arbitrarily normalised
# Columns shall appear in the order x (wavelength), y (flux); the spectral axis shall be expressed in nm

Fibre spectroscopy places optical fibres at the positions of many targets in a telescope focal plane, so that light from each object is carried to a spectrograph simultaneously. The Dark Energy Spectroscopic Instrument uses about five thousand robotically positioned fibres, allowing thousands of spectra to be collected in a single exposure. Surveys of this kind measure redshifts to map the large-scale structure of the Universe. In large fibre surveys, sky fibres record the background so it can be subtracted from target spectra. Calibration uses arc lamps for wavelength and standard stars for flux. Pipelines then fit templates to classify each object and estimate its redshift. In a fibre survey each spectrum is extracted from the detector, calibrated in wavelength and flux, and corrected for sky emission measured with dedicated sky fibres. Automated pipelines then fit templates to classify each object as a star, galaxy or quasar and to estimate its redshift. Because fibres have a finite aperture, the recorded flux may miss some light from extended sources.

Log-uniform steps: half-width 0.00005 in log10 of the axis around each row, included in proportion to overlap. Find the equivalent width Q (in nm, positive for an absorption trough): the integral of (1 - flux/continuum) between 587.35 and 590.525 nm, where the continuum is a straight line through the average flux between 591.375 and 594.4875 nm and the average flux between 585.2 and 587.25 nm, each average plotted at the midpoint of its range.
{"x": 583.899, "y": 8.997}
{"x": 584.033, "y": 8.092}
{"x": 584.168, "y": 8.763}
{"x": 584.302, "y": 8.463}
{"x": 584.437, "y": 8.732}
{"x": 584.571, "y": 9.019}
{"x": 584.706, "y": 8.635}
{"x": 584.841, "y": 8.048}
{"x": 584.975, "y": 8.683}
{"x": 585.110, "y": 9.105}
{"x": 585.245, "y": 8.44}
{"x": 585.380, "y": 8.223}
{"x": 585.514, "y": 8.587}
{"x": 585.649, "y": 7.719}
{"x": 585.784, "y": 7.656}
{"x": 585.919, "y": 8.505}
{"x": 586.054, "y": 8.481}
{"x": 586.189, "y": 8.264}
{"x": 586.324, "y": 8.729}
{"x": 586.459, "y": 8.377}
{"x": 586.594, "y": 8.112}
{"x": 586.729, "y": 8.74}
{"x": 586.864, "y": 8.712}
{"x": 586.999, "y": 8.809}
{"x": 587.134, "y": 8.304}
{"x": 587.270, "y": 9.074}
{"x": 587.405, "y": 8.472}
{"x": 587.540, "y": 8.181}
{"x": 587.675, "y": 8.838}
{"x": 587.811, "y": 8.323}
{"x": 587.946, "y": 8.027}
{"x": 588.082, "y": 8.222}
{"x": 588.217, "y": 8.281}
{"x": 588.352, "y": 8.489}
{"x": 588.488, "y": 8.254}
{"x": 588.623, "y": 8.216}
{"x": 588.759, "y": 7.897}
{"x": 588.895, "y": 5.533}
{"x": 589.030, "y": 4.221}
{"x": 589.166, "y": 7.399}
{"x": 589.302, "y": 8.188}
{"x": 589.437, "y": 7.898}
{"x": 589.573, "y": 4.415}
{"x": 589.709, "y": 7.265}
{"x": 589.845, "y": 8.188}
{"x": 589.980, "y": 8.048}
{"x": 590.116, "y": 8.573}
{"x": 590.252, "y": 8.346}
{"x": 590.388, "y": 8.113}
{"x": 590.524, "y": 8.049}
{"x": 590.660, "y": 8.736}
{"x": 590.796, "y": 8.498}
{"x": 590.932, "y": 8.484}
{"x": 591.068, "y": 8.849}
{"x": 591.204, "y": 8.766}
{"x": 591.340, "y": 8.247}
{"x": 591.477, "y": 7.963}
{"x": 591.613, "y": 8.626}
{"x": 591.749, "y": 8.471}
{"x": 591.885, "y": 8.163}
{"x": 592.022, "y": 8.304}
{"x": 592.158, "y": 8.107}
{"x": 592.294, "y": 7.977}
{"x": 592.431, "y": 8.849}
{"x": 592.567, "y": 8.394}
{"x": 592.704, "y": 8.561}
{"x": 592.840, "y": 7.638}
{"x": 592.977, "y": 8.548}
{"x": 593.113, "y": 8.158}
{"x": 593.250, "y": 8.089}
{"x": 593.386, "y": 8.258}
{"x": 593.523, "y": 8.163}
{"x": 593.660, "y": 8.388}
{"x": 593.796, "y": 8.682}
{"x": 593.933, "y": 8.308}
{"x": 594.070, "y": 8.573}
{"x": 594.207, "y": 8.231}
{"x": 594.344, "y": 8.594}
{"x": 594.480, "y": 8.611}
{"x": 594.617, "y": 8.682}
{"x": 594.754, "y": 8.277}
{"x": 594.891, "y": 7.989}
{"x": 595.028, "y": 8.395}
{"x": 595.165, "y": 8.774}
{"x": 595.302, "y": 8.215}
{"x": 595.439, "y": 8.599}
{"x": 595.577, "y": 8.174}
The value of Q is 0.25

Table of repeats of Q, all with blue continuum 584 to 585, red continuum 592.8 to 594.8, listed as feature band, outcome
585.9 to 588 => 0.00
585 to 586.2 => 0.03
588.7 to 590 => 0.25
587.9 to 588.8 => 0.03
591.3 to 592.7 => 0.01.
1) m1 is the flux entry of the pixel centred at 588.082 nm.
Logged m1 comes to 8.222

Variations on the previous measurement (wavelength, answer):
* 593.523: 8.163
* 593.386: 8.258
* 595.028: 8.395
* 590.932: 8.484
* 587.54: 8.181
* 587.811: 8.323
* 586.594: 8.112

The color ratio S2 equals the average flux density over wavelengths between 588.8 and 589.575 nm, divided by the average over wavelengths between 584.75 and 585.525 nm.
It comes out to 0.76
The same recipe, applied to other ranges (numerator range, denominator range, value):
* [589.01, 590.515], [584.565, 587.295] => 0.88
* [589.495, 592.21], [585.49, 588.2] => 0.97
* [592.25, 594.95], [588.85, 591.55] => 1.08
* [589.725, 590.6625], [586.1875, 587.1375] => 0.96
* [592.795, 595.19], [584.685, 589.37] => 1.02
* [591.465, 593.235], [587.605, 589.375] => 1.08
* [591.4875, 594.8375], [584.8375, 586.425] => 1.00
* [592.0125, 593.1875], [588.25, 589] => 1.10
